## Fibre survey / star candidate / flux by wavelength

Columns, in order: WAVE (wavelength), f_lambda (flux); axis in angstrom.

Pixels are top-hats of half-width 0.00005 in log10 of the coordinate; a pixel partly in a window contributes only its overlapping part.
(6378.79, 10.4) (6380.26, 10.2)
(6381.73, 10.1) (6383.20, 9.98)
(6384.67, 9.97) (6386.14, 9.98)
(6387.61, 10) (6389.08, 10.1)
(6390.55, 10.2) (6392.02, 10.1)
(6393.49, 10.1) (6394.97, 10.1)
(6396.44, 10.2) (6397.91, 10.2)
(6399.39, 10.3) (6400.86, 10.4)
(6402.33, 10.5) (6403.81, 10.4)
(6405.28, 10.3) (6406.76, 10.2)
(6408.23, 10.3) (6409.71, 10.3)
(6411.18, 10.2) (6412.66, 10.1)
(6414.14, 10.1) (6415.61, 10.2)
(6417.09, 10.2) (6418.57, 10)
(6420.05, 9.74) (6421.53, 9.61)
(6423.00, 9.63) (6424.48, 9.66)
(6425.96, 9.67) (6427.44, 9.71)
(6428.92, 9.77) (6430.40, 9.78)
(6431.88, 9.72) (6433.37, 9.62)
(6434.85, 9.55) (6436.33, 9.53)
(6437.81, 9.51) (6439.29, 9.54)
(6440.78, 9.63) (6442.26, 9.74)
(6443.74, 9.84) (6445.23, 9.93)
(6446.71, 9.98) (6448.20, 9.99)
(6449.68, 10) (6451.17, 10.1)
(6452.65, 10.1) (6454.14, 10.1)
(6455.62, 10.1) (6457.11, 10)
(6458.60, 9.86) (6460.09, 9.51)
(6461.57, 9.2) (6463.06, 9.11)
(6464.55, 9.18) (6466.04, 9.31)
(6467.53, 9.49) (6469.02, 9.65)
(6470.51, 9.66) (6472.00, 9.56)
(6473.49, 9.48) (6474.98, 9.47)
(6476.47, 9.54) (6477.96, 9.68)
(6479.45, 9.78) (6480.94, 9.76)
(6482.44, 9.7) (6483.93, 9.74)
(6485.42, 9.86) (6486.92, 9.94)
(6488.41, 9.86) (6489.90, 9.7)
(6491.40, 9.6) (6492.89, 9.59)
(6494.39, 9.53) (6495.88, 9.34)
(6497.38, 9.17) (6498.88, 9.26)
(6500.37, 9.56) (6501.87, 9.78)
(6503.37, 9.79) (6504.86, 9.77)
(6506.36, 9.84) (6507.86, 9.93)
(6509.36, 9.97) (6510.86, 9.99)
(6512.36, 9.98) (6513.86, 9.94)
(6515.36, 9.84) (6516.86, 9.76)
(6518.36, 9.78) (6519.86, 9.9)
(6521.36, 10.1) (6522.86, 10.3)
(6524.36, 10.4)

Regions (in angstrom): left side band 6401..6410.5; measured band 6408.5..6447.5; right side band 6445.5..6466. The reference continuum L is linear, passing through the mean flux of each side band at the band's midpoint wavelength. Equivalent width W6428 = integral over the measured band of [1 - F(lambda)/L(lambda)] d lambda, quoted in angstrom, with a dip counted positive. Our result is 1.03 angstrom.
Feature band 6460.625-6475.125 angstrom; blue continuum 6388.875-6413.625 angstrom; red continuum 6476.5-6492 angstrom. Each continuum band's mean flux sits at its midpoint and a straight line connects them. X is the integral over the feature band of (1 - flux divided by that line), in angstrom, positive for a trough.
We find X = 0.6 angstrom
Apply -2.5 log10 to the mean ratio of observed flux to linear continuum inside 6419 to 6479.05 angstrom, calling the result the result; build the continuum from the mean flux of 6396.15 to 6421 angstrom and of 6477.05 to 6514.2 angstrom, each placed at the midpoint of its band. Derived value 0.03 mag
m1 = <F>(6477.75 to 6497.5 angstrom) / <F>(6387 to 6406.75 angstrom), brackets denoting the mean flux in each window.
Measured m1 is 0.95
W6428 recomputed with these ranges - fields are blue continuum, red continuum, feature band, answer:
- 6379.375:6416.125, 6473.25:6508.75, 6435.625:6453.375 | 0.17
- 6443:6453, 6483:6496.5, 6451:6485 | 0.68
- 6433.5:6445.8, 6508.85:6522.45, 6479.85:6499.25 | 0.40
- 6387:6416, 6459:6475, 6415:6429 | 0.22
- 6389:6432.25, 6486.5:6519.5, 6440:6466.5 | 0.38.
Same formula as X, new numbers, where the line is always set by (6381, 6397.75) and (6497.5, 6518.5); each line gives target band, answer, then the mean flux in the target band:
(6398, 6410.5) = -0.4 angstrom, 10.3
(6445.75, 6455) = -0.1 angstrom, 10.1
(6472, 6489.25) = 0.3 angstrom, 9.71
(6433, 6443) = 0.4 angstrom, 9.59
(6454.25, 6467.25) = 0.4 angstrom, 9.56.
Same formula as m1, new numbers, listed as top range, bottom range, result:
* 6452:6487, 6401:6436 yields 0.97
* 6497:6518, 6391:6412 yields 0.95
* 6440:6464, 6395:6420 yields 0.96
